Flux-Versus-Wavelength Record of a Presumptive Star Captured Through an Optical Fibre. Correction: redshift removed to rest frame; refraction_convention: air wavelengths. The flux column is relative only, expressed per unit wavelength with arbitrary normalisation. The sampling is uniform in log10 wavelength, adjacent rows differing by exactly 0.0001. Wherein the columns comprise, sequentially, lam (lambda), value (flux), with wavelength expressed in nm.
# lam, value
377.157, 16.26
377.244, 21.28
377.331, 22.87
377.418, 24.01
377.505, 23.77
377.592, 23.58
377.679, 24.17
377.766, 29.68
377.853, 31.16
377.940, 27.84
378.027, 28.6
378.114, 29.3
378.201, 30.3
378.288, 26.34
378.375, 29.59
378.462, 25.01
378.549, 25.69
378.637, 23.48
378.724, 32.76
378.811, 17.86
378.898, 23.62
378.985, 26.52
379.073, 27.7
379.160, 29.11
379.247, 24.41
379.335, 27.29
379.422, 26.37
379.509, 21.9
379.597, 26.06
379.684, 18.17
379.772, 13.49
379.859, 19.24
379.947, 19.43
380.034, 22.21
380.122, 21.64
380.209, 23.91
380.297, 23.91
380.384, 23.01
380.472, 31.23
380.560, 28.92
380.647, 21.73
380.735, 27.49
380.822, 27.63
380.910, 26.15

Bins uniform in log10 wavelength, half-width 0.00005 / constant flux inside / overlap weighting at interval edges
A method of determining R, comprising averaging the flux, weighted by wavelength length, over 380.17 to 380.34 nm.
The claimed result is 23.8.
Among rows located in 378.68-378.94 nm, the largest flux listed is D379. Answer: 32.76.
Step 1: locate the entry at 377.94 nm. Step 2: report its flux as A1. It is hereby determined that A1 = 27.84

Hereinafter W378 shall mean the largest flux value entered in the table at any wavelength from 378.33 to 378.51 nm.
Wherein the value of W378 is 29.59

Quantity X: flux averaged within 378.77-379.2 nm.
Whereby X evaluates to 25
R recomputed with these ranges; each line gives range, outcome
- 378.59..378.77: 27.9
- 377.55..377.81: 25.8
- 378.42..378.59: 25.4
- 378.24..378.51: 27.1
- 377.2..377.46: 22.7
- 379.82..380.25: 21.3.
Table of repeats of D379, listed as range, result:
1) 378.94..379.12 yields 27.7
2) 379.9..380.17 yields 22.21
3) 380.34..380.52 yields 31.23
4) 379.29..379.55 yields 27.29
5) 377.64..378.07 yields 31.16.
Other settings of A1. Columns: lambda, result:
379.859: 19.24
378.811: 17.86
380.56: 28.92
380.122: 21.64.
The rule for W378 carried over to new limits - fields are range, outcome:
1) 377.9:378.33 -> 30.3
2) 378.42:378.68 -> 25.69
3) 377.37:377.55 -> 24.01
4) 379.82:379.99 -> 19.43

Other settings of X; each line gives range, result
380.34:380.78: 26.5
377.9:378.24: 29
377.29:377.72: 23.7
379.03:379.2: 28.4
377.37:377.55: 23.8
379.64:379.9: 17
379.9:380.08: 20.7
